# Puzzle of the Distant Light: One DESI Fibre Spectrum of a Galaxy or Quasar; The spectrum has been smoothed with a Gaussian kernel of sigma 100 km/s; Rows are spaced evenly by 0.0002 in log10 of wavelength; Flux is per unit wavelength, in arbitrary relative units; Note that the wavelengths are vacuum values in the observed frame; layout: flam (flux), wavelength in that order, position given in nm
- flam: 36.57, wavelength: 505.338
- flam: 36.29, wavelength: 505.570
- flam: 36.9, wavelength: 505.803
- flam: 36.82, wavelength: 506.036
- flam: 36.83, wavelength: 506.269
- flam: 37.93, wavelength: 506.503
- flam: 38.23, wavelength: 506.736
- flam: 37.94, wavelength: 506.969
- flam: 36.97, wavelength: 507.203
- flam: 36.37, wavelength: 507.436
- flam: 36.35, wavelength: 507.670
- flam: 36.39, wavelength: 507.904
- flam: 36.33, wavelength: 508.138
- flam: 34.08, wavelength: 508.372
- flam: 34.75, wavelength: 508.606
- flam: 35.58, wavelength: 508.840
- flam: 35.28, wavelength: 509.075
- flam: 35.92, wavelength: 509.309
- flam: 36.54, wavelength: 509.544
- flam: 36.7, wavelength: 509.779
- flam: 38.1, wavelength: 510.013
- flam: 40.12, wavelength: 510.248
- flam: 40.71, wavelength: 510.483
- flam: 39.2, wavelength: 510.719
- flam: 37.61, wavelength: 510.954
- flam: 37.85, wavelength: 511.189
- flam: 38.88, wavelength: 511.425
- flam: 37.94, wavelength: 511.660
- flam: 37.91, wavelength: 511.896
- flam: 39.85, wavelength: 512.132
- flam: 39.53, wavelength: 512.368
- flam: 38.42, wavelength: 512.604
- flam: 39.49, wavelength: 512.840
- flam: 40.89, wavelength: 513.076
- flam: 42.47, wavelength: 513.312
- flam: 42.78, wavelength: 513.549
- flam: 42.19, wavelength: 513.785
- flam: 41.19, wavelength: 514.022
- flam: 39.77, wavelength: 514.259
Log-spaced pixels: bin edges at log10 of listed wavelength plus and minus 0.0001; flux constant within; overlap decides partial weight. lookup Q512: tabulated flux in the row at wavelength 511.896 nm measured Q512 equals 37.91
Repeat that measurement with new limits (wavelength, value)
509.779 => 36.7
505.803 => 36.9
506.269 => 36.83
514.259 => 39.77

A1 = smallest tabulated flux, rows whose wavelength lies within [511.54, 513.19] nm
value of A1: 37.91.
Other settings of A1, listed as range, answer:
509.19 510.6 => 35.92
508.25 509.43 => 34.08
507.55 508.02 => 36.35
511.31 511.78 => 37.94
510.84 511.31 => 37.61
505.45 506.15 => 36.29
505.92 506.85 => 36.82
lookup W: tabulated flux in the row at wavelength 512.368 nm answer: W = 39.53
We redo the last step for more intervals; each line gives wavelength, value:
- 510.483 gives 40.71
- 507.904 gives 36.39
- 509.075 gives 35.28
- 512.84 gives 39.49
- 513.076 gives 40.89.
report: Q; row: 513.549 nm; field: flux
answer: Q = 42.78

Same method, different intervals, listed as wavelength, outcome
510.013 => 38.1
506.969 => 37.94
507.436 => 36.37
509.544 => 36.54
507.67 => 36.35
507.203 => 36.97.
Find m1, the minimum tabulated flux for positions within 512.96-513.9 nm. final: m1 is 40.89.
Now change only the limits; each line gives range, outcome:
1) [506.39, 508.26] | 36.33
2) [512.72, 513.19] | 39.49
